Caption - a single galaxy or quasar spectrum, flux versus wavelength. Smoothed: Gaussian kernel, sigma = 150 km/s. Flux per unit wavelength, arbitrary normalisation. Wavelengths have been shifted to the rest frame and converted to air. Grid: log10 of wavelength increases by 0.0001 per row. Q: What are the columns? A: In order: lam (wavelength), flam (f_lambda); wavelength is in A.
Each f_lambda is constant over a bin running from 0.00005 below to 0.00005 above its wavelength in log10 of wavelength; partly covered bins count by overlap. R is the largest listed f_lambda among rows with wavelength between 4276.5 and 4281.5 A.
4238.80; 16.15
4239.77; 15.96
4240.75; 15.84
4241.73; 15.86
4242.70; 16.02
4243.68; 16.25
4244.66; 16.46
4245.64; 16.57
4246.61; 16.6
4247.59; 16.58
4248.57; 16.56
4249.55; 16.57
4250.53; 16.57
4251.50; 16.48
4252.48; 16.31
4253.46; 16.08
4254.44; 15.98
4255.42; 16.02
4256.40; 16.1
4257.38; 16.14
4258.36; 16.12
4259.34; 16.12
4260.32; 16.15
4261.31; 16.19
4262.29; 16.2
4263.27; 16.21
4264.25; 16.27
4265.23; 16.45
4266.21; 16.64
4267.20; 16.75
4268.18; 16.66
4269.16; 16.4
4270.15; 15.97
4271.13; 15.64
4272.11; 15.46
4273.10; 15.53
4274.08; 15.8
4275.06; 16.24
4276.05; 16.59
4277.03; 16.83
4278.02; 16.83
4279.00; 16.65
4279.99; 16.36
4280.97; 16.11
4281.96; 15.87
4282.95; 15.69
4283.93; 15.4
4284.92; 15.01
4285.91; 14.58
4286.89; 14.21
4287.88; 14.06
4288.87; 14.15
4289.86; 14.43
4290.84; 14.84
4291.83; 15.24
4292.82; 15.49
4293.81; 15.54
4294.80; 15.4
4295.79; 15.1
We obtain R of 16.83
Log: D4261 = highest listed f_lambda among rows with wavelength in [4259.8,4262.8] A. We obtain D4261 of 16.2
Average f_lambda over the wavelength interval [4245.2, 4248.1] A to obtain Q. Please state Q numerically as 16.6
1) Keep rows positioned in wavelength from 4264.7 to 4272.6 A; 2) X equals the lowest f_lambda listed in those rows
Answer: 15.46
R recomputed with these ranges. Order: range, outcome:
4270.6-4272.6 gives 15.64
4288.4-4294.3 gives 15.54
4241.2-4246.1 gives 16.57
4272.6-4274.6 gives 15.8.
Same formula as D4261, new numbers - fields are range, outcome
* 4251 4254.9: 16.48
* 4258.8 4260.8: 16.15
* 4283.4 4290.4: 15.4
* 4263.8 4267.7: 16.75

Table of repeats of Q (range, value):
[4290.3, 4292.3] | 15.1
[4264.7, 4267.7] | 16.6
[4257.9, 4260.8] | 16.1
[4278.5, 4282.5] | 16.2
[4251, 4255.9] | 16.2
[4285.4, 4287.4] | 14.4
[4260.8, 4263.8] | 16.2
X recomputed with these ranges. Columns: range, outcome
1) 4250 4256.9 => 15.98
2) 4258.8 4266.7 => 16.12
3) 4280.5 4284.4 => 15.4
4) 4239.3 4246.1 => 15.84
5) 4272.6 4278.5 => 15.53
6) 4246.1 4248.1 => 16.58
